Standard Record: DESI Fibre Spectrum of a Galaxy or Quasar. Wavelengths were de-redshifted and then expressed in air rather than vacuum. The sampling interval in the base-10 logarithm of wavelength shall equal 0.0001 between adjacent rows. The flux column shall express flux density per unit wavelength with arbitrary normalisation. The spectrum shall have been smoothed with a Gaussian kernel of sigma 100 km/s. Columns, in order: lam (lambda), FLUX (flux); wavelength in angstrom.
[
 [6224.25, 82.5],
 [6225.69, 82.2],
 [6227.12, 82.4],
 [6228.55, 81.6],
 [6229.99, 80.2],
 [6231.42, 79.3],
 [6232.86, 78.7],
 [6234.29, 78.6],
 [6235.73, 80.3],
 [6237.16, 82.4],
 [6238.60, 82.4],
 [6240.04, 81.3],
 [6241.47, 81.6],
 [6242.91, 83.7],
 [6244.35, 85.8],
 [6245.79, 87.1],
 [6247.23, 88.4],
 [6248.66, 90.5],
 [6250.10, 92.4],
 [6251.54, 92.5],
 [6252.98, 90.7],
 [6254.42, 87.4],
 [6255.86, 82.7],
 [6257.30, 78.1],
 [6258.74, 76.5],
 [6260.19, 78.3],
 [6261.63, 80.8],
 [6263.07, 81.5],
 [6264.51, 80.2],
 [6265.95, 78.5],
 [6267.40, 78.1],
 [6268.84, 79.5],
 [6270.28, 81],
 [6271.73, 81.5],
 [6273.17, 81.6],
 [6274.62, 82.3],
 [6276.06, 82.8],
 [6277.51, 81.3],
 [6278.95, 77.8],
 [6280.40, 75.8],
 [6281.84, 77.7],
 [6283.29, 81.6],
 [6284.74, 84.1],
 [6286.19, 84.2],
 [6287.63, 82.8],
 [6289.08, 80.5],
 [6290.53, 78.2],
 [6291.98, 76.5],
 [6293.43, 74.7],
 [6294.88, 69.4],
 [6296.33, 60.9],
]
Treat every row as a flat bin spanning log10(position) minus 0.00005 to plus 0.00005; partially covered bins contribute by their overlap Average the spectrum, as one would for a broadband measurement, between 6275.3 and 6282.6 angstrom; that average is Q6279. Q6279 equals 79.2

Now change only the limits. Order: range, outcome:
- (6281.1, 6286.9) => 81.8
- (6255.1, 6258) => 80.5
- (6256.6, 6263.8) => 79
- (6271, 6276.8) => 82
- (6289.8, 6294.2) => 76.3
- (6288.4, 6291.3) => 79.2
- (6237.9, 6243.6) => 82.3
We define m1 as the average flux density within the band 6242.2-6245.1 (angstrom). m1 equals 84.6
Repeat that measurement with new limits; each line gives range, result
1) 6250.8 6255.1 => 90.2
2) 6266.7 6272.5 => 80.1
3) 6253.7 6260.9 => 80.5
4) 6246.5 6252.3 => 91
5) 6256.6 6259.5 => 77.1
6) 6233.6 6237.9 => 80.4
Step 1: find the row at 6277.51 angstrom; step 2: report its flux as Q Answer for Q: 81.3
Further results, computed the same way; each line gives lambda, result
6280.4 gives 75.8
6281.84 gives 77.7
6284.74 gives 84.1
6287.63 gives 82.8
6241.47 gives 81.6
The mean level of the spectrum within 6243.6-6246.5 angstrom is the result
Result 86.3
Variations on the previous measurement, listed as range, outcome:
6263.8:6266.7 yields 79.2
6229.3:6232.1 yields 79.9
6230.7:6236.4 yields 79.2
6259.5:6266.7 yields 79.9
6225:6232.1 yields 81.2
